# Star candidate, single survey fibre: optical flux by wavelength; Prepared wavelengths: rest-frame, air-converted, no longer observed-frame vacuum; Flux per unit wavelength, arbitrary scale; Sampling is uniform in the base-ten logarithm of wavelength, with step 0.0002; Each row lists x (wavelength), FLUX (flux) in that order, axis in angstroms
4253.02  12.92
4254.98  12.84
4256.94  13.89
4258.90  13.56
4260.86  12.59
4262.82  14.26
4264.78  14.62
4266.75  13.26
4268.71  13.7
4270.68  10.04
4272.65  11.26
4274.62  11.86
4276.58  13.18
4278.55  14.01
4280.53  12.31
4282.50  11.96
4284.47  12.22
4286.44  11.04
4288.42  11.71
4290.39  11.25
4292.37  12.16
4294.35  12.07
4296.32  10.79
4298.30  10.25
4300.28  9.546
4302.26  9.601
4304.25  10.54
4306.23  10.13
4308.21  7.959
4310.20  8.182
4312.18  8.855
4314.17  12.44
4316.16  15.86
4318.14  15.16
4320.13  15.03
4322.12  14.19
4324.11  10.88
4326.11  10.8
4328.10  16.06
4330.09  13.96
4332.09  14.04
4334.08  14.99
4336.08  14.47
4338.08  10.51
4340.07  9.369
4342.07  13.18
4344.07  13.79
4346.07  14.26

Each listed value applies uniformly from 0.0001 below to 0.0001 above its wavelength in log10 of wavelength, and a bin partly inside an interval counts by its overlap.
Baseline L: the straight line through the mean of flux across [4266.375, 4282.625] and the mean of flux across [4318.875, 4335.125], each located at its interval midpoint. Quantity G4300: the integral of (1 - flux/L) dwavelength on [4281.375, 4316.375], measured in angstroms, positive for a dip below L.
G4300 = 5.9 angstroms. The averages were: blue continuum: 12.4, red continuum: 13.8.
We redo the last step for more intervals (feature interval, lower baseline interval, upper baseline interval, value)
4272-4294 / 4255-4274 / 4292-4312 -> -1.1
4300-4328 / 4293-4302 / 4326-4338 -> 1.7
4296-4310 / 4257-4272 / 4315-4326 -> 4.1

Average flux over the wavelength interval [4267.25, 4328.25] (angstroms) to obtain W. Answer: 11.7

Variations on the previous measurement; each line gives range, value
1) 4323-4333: 13.1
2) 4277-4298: 11.9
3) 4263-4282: 12.7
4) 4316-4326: 13.8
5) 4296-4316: 10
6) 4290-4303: 10.8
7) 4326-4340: 13.5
